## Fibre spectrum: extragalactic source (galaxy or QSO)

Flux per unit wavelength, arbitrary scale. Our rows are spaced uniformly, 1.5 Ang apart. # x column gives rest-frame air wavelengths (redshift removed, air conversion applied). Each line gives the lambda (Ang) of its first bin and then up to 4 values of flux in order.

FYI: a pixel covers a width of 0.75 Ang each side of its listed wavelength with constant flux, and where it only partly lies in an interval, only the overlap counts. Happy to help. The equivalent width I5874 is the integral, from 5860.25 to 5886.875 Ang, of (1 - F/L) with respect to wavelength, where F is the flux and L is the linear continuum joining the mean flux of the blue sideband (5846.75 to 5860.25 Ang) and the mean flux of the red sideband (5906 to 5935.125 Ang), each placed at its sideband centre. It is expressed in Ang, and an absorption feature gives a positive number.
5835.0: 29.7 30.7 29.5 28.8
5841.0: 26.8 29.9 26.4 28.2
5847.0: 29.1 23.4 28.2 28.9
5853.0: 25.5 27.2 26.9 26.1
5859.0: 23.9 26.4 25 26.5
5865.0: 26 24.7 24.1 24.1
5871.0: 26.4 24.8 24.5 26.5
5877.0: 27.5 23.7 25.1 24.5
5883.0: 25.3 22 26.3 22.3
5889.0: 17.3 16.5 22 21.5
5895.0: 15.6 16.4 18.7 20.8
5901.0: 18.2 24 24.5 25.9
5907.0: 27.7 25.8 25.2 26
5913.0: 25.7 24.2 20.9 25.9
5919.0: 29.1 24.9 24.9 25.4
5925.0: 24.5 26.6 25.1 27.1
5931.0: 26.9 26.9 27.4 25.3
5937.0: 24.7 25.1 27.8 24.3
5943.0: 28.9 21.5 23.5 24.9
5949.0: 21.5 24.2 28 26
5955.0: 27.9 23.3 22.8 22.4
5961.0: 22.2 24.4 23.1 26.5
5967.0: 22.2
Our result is 1.1 Ang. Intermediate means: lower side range 26.5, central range 25.2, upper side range 25.8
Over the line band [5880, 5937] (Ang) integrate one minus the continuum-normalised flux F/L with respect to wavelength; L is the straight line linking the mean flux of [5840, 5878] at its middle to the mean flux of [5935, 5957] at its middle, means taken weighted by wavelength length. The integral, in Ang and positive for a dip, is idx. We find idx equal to 4.2 Ang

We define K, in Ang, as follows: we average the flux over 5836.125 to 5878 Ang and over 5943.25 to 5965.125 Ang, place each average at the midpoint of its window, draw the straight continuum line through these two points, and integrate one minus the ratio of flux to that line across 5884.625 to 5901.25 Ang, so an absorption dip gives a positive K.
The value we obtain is 3.9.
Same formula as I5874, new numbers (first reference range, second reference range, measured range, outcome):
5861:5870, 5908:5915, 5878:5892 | 1.5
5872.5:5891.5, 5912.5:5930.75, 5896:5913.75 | 0.9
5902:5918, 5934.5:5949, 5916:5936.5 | -0.8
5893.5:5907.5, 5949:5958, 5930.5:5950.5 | -0.8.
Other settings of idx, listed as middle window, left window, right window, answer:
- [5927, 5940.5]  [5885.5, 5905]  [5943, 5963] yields -1.95 Ang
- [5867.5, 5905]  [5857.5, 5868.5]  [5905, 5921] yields 4.30 Ang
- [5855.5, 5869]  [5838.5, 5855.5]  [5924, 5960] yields 0.84 Ang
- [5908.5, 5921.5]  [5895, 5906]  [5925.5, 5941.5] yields -1.22 Ang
